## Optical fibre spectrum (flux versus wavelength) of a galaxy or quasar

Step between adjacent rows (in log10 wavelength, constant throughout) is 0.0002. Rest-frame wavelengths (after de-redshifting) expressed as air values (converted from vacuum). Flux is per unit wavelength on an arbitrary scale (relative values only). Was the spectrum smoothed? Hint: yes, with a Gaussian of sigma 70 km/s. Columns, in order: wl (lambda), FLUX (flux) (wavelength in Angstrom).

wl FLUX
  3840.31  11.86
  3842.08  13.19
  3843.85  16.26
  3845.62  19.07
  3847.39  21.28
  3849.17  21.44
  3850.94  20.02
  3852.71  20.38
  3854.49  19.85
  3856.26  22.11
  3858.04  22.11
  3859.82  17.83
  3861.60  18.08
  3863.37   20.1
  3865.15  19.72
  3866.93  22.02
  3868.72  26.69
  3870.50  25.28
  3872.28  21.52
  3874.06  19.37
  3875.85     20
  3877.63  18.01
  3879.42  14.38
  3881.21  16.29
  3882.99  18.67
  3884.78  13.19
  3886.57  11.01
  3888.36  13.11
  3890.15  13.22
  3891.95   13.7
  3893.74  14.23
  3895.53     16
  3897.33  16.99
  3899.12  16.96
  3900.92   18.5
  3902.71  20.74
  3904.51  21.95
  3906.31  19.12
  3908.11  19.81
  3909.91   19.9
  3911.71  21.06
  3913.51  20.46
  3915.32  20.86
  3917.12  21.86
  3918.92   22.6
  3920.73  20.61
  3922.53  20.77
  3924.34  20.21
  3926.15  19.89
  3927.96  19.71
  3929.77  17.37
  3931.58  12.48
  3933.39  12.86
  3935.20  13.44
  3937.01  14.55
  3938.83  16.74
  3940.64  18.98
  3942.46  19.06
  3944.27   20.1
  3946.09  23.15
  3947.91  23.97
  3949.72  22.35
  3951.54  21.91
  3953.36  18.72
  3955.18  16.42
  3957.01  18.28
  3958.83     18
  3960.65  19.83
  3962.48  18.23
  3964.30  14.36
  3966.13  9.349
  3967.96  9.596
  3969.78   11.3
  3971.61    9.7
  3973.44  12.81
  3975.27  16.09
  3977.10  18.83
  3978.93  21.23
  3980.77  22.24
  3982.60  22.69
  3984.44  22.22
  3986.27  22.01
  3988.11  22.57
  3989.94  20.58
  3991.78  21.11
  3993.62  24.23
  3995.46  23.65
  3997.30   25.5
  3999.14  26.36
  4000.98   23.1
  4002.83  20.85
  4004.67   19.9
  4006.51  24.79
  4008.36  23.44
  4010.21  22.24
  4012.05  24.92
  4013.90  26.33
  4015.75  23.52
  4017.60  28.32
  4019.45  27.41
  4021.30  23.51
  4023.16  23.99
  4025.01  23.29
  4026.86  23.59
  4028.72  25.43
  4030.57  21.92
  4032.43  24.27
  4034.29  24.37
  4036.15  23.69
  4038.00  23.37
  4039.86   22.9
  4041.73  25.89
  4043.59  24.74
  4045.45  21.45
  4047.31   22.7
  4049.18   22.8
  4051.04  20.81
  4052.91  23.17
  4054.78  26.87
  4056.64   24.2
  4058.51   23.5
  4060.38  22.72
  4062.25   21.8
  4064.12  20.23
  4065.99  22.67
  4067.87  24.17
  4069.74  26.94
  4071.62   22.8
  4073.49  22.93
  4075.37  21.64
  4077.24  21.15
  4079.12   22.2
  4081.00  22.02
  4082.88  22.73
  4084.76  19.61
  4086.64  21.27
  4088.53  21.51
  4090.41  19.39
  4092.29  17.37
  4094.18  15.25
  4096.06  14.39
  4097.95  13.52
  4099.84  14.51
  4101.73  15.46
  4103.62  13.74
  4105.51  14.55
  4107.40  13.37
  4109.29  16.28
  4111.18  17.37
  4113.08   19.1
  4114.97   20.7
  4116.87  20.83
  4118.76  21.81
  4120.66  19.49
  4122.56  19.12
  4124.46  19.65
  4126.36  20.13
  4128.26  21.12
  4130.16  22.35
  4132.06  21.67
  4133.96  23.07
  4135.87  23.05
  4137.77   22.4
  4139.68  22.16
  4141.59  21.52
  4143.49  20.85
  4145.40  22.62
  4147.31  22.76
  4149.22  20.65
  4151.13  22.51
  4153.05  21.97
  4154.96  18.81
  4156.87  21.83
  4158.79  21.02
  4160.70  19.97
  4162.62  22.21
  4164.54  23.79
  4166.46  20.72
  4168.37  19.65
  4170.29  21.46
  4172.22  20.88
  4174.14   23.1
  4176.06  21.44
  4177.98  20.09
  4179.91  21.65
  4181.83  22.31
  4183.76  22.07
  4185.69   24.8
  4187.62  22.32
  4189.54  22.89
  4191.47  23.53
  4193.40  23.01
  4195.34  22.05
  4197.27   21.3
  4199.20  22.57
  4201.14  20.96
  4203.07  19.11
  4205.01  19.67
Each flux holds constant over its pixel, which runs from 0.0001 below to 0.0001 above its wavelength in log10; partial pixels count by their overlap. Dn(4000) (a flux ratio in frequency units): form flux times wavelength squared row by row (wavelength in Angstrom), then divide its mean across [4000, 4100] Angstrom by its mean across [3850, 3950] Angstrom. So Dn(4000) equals 1.29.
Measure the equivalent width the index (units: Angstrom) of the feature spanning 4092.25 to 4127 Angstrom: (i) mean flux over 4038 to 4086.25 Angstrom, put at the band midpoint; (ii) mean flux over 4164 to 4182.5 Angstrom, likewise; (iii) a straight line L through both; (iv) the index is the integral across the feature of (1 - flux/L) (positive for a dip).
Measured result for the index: 8.0 Angstrom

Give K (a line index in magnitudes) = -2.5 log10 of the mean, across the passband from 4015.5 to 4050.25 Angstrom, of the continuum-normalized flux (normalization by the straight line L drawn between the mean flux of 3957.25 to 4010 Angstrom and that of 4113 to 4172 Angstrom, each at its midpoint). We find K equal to -0.20 mag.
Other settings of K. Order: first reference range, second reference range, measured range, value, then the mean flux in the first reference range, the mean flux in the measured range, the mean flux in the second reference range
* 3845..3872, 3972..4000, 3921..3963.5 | 0.14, 21.1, 18.6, 21.2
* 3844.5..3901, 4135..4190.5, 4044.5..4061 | -0.13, 18.5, 23.2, 21.8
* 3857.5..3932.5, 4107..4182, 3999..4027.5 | -0.21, 18.7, 24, 20.9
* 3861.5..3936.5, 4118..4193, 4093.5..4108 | 0.41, 18.4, 14.4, 21.6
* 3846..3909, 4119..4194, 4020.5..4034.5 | -0.17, 18.7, 23.8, 21.7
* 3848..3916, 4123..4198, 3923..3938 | 0.18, 18.8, 16.4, 21.8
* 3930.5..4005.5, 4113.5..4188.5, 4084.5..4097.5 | 0.14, 18.8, 18.1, 21.5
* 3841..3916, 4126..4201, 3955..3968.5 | 0.25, 18.6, 15.6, 21.9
